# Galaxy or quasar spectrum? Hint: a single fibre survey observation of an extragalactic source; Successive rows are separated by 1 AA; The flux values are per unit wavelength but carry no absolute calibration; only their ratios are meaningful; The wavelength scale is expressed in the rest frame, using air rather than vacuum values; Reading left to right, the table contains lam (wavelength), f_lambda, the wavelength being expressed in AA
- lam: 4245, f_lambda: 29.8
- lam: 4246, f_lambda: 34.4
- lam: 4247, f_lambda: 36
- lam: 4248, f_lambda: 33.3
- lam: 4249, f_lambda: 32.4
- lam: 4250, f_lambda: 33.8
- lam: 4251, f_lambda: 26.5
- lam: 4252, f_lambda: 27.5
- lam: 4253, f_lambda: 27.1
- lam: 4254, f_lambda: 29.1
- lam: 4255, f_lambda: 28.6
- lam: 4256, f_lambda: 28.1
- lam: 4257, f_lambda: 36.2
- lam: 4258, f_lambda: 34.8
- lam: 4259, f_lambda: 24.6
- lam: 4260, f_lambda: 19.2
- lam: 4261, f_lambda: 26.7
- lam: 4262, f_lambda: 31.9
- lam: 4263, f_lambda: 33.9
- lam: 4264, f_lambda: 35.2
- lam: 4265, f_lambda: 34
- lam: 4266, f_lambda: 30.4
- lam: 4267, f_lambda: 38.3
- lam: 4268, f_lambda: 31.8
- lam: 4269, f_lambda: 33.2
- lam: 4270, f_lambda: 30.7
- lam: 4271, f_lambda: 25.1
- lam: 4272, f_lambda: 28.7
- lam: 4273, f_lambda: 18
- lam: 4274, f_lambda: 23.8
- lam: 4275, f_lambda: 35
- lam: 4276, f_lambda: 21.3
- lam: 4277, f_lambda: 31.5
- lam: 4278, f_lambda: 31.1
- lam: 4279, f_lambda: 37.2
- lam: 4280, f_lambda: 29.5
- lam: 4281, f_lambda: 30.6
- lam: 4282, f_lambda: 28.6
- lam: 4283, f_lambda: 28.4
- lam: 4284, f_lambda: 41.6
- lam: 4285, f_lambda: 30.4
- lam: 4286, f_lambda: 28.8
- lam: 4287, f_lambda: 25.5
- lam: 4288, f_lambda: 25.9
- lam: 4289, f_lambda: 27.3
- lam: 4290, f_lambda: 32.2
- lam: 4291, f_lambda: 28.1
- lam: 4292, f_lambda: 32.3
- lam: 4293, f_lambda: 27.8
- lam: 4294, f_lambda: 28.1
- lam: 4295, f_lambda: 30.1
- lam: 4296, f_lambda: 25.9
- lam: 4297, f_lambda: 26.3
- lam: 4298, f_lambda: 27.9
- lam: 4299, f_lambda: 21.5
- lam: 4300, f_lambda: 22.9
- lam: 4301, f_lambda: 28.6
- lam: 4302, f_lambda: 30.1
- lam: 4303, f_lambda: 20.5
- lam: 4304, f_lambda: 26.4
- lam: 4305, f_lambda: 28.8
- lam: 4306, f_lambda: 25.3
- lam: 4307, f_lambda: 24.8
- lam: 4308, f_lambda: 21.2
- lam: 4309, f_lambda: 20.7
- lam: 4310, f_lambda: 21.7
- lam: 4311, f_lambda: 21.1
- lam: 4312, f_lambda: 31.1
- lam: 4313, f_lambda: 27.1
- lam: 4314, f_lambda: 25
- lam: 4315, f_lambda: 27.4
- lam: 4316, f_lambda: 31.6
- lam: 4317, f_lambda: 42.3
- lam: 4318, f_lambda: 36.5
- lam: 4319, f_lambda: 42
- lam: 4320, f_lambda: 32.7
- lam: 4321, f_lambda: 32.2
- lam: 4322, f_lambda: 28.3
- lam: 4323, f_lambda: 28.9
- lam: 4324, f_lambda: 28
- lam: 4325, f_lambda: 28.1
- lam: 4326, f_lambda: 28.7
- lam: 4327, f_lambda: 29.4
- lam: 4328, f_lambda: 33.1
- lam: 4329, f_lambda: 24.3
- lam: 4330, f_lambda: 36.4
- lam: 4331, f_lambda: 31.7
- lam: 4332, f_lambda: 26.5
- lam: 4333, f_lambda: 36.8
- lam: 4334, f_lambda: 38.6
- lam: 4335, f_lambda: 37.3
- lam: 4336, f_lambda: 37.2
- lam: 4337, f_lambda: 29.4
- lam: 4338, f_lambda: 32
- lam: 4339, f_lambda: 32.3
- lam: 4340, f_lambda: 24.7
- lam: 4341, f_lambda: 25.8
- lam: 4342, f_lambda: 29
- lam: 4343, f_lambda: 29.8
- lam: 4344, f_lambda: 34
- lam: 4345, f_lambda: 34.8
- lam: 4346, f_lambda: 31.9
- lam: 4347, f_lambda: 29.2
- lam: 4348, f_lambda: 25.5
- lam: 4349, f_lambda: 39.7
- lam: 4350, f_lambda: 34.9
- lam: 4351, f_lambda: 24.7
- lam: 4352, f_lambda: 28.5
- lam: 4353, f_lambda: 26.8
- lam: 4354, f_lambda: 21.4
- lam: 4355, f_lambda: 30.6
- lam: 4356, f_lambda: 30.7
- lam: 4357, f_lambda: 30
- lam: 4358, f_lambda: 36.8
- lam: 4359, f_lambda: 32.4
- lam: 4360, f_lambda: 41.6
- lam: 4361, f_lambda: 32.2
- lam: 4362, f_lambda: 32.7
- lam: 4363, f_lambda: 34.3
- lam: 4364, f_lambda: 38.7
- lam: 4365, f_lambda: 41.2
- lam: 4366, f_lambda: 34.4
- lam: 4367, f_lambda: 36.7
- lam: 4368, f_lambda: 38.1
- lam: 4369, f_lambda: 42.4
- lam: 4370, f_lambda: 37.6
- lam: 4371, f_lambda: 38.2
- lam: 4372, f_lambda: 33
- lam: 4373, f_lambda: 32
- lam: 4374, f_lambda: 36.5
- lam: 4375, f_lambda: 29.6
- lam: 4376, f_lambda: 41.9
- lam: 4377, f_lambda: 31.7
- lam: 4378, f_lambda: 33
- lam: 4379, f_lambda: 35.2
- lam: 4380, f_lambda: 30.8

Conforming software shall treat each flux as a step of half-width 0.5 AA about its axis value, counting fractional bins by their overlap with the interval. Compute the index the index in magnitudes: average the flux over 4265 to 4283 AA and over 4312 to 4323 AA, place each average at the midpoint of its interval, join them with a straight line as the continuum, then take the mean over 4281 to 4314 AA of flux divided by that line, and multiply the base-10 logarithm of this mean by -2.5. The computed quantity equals 0.148 mag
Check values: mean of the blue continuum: 29.8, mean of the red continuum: 32.3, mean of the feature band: 27.1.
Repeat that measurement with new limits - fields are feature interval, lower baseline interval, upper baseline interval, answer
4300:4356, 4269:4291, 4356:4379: 0.105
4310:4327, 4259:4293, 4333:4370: 0.041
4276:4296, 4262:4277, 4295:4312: -0.088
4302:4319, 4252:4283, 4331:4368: 0.135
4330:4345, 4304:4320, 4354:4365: -0.026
